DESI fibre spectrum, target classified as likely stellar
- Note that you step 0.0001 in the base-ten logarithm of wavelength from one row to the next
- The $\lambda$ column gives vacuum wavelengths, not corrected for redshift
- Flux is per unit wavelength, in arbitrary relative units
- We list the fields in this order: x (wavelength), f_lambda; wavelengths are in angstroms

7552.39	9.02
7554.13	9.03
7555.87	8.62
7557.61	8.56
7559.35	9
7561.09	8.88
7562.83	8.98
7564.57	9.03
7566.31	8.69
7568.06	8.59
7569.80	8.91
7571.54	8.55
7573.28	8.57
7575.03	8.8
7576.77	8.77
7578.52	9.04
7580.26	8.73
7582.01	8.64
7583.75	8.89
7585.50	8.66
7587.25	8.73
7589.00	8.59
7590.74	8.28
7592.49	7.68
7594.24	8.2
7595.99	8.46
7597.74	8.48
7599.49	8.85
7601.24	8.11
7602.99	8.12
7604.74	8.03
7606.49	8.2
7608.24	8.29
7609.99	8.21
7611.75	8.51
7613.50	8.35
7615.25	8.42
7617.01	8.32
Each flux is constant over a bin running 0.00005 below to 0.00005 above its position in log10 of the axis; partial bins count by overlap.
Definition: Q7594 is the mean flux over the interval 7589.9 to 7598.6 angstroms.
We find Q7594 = 8.21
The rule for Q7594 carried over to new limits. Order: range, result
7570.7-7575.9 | 8.64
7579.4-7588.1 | 8.72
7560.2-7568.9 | 8.83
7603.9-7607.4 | 8.12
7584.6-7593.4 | 8.38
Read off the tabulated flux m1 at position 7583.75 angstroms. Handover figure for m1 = 8.89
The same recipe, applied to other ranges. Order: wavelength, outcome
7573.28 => 8.57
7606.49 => 8.2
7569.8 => 8.91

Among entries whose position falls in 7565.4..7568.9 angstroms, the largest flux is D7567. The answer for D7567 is 8.69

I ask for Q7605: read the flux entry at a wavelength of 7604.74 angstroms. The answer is 8.03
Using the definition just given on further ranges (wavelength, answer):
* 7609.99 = 8.21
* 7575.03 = 8.8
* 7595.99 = 8.46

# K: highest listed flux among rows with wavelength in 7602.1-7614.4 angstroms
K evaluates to 8.51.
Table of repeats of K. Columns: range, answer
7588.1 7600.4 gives 8.85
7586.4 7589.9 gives 8.73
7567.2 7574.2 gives 8.91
